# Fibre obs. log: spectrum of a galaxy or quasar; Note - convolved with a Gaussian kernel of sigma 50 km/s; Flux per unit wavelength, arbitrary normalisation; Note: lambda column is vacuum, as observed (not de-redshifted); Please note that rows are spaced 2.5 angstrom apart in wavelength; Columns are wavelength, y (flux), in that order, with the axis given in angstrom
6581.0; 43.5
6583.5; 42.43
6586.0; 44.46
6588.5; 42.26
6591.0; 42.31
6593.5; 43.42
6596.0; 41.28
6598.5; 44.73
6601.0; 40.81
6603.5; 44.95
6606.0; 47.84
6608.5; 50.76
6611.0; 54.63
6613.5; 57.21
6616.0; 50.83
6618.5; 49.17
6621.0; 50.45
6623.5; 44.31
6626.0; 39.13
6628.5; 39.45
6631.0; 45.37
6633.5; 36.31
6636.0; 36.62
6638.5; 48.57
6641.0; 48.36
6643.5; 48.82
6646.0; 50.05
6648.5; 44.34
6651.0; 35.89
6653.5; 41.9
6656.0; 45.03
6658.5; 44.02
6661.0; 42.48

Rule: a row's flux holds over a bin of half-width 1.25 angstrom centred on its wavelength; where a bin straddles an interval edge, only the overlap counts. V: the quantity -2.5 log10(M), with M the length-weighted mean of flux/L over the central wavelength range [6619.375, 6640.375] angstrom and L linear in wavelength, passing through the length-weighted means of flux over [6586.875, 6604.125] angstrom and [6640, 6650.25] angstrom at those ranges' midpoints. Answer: 0.08 mag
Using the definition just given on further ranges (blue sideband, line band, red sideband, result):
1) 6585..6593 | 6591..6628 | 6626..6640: -0.11 mag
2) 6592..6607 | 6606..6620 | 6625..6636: -0.23 mag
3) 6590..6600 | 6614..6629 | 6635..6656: -0.07 mag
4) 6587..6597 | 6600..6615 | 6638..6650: -0.13 mag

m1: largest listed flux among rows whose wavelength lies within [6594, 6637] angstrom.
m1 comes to 57.21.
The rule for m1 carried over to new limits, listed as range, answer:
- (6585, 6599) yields 44.73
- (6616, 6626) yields 50.83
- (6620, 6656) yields 50.45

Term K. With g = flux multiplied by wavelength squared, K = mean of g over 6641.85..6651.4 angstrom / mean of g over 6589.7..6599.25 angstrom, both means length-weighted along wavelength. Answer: 1.1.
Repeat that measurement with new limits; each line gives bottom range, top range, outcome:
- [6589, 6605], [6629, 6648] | 1.05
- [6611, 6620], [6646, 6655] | 0.81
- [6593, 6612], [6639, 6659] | 0.99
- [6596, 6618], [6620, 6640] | 0.88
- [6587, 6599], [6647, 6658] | 1.00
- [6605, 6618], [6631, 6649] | 0.87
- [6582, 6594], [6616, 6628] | 1.08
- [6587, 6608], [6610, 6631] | 1.10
